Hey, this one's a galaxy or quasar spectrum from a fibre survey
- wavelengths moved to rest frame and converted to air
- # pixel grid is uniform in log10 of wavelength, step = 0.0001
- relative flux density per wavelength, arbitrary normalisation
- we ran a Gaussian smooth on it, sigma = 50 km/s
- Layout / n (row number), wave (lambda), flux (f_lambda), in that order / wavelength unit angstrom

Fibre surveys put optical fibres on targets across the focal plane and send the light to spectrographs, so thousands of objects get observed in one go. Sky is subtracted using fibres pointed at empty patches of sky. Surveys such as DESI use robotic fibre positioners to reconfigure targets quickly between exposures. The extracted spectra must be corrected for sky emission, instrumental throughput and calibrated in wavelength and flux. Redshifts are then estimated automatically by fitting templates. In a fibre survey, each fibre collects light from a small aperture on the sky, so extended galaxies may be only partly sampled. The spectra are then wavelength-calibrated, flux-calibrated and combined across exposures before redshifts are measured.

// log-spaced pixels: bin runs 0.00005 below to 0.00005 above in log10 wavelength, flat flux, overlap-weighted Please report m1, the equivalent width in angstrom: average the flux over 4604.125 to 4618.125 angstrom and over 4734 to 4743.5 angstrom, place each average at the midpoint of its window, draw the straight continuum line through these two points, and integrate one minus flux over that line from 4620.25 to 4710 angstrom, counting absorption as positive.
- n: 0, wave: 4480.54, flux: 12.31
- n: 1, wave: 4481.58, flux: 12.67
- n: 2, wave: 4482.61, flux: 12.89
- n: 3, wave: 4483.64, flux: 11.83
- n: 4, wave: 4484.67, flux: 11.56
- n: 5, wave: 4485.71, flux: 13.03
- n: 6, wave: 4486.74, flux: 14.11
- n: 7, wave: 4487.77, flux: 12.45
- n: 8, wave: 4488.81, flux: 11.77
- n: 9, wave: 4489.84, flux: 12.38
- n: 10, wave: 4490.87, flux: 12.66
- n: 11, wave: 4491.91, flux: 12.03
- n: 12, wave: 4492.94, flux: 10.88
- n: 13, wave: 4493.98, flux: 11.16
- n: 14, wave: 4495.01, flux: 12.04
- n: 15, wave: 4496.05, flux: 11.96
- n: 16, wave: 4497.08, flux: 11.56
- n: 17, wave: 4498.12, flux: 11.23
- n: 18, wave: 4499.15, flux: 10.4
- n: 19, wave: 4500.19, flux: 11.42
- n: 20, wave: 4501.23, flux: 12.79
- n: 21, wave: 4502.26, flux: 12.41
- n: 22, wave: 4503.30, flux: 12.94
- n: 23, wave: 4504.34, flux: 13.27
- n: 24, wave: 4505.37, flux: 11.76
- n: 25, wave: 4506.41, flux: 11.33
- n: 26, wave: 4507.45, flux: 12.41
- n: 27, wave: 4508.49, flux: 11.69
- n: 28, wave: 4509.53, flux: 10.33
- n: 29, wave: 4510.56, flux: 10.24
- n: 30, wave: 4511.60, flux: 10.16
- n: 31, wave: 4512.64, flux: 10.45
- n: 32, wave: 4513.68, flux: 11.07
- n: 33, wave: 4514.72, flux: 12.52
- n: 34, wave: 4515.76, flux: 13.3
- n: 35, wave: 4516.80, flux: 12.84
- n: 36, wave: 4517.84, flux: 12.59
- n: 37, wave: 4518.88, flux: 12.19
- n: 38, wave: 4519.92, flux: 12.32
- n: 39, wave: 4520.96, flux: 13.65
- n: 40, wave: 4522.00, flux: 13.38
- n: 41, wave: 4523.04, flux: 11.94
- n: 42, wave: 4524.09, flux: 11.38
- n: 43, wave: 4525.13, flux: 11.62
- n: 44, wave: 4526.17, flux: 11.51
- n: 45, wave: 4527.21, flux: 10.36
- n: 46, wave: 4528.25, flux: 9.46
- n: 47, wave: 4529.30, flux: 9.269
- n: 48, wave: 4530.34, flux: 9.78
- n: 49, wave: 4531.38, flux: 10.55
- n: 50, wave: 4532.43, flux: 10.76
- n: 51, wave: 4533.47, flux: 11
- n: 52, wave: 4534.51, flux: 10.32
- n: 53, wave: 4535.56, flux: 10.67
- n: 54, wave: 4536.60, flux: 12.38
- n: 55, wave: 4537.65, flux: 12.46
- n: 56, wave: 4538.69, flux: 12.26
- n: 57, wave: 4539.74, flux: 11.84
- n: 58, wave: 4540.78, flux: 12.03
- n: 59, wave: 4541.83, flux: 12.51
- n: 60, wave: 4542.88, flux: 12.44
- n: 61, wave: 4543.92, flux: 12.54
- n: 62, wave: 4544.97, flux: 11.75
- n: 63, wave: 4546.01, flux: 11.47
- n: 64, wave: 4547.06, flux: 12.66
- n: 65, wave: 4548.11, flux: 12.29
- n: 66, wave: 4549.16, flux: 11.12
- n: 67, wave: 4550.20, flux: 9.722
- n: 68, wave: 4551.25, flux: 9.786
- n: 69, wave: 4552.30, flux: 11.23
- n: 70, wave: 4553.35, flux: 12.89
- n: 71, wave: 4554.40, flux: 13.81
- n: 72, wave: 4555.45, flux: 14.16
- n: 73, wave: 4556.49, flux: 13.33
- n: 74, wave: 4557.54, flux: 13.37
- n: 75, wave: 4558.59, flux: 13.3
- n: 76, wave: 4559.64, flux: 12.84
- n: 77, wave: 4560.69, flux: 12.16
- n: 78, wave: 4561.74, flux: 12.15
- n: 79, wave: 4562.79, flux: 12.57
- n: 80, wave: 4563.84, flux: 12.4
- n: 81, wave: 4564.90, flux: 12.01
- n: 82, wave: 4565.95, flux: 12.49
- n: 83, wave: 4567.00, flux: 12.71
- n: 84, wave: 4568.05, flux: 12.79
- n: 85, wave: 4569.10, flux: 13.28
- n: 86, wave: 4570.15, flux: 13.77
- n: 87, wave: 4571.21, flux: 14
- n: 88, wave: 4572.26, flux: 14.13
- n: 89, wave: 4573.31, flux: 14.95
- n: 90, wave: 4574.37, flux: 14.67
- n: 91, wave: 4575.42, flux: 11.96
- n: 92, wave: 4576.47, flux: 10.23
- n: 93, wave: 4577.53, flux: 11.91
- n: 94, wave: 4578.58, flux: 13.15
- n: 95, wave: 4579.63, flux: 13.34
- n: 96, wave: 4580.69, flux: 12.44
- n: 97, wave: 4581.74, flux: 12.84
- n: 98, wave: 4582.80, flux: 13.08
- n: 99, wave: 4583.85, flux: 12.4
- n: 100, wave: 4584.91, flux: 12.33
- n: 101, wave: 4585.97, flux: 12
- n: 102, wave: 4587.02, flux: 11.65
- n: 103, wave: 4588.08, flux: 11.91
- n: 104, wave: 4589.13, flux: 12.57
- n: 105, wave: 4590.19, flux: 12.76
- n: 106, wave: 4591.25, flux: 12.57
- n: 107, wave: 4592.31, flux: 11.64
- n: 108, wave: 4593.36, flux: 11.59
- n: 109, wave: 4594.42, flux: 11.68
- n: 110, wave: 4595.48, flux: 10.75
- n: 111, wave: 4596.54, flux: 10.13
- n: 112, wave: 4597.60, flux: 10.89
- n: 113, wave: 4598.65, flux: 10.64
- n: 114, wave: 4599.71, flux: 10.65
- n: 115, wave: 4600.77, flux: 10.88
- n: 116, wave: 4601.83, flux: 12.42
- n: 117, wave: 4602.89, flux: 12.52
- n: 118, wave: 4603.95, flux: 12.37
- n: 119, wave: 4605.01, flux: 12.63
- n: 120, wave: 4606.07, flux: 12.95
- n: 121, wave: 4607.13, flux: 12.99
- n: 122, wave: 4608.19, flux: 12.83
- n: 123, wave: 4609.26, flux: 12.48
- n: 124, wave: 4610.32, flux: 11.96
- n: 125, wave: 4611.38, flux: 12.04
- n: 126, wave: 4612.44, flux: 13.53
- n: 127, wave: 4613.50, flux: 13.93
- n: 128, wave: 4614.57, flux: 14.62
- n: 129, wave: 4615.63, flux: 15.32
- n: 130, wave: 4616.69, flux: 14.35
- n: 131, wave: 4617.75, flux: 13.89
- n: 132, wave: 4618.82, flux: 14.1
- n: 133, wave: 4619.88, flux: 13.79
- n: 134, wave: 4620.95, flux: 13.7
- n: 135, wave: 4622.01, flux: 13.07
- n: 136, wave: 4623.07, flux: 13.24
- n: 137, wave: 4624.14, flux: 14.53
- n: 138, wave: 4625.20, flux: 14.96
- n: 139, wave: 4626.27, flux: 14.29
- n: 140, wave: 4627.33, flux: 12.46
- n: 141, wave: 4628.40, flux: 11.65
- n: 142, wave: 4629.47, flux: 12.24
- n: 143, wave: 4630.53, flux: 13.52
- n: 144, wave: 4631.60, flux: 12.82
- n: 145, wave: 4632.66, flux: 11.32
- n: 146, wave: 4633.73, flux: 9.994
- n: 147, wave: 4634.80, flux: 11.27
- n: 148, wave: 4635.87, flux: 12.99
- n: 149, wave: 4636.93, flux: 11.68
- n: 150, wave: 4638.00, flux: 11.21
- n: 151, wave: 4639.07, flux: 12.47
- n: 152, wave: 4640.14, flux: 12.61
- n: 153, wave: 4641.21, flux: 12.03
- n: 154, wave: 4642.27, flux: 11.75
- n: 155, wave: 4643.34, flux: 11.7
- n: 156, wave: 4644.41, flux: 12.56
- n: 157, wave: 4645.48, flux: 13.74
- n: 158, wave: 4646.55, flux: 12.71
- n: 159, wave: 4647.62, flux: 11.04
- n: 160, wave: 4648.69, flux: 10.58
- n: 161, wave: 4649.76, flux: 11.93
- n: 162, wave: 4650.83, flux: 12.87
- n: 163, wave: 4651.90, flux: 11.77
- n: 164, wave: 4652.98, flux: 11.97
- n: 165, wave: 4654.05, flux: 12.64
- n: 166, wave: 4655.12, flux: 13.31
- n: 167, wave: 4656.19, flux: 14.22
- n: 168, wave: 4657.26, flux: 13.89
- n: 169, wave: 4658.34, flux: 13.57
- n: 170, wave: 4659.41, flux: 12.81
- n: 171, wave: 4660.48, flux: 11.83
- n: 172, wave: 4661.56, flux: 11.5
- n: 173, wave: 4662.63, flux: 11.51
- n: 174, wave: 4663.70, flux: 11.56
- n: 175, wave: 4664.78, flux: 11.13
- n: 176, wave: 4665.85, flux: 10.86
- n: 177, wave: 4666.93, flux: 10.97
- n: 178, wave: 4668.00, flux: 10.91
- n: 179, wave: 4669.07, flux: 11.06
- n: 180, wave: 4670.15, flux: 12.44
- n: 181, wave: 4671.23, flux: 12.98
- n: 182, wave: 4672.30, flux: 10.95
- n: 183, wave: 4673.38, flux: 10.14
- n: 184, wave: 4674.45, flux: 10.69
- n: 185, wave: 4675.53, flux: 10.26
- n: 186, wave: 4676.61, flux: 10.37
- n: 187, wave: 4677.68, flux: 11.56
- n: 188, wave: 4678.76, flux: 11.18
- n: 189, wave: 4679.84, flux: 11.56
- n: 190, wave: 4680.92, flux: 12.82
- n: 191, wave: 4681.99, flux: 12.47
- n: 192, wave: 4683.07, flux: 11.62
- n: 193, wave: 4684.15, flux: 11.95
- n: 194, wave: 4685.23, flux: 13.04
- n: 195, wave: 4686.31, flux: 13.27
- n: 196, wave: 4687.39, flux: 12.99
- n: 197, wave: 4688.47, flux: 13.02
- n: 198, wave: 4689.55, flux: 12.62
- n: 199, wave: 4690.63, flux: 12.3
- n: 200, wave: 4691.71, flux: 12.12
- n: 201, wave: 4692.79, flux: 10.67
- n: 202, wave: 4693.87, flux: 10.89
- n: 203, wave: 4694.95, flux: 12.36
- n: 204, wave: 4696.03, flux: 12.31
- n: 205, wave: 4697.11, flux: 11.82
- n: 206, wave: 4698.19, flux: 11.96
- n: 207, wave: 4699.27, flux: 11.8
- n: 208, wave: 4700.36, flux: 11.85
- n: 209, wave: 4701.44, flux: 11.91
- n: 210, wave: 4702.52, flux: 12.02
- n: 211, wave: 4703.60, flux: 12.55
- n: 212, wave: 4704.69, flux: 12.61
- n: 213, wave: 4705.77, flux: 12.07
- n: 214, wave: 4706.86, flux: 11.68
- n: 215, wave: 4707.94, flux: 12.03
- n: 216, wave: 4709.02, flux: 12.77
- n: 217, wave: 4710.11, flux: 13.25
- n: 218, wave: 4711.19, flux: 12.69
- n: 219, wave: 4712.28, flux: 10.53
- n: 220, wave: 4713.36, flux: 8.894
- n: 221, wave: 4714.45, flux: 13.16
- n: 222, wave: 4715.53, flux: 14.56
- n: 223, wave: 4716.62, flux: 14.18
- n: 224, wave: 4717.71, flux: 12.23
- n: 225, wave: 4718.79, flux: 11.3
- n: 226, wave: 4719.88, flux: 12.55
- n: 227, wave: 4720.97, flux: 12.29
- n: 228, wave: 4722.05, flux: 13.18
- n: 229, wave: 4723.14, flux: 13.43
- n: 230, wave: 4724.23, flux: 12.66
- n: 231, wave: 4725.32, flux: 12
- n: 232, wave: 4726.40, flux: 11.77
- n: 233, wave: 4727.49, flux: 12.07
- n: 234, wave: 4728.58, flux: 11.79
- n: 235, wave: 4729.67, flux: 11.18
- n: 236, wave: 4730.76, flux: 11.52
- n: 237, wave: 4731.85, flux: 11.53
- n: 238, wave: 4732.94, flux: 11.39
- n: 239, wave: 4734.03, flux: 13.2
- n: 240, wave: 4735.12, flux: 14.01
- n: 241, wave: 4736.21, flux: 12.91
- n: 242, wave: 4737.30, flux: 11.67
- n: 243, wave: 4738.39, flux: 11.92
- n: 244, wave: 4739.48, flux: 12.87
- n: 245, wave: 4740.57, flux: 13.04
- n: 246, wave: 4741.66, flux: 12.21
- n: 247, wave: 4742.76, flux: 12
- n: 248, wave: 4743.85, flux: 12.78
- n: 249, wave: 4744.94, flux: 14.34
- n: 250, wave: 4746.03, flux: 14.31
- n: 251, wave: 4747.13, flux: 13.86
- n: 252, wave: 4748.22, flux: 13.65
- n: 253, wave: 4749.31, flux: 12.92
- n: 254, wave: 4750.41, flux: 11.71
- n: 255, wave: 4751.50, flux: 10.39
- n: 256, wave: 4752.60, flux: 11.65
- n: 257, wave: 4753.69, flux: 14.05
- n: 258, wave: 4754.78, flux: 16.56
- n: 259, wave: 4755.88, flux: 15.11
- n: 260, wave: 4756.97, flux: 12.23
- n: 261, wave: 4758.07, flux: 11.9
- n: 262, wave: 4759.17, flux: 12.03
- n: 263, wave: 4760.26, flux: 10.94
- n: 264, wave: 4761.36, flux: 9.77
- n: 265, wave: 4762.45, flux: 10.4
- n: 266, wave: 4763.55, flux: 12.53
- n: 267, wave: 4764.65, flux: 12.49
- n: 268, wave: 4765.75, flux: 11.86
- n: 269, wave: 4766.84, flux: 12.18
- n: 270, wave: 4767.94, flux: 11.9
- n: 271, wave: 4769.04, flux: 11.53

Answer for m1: 6.0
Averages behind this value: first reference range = 13.3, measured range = 12.2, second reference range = 12.6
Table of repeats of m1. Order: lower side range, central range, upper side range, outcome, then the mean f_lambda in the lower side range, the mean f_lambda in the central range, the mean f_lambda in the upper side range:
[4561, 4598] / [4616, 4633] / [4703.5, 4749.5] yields -1.29 angstrom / 12.5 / 13.4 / 12.5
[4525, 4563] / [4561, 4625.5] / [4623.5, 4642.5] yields -3.10 angstrom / 11.7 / 12.7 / 12.4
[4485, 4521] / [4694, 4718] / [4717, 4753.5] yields 0.35 angstrom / 12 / 12.2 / 12.5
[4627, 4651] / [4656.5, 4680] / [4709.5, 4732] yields 1.06 angstrom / 12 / 11.6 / 12.2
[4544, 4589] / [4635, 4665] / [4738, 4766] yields 0.72 angstrom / 12.6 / 12.3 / 12.6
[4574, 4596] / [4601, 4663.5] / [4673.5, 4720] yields -2.88 angstrom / 12.2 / 12.7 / 12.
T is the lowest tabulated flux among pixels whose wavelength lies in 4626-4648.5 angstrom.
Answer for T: 9.994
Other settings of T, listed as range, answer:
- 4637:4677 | 10.14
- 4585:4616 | 10.13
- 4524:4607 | 9.269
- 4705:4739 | 8.894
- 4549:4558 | 9.722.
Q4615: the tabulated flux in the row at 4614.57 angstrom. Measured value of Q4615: 14.62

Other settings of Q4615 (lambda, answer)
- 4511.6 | 10.16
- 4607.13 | 12.99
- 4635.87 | 12.99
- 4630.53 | 13.52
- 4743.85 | 12.78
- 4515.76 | 13.3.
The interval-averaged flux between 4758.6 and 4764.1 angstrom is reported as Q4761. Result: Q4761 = 11.1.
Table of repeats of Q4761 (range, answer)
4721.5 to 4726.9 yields 12.6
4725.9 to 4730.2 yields 11.7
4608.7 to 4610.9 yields 12.2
